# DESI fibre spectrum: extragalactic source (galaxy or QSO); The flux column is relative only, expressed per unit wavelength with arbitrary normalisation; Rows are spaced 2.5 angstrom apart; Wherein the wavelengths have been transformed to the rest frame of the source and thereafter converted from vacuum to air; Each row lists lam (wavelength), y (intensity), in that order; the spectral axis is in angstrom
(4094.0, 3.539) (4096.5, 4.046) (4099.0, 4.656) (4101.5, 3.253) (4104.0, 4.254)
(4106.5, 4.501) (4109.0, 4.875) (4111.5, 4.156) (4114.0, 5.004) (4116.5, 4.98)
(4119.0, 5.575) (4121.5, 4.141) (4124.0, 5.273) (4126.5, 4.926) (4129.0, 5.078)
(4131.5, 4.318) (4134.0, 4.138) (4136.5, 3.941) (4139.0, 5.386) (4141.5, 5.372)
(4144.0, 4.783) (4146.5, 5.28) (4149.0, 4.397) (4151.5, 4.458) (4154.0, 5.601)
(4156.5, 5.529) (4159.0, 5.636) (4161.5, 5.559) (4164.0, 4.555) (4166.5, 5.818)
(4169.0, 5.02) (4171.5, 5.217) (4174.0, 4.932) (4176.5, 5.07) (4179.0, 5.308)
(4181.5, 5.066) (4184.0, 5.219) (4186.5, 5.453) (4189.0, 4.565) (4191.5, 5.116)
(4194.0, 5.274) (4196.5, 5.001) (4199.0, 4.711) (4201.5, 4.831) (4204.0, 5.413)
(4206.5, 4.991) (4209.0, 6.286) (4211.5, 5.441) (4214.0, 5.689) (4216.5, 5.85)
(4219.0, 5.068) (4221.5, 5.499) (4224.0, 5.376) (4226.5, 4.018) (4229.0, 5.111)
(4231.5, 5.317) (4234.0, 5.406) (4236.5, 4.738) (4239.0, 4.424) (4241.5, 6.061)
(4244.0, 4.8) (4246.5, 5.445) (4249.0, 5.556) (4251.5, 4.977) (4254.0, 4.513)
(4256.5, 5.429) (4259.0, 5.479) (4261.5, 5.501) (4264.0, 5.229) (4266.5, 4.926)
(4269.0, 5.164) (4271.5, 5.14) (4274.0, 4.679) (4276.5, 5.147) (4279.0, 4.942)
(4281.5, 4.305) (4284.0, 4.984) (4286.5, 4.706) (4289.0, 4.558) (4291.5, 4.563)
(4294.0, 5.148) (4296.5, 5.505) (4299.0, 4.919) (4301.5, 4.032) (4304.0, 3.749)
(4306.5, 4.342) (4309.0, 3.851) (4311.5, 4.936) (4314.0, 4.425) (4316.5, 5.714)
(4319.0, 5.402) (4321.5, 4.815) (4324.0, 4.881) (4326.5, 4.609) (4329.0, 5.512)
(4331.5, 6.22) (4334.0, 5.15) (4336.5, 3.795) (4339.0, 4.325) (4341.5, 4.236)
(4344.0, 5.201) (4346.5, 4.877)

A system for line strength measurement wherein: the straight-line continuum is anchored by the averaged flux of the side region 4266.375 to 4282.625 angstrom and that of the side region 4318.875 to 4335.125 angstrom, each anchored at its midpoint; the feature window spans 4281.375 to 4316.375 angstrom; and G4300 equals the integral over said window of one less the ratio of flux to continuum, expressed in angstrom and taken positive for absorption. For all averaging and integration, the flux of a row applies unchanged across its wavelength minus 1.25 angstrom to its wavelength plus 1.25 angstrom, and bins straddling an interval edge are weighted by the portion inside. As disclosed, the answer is 3.0 angstrom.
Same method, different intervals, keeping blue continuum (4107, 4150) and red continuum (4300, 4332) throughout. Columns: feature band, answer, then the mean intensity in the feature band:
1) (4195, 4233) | -3.60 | 5.24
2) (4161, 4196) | -2.56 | 5.14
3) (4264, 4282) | -0.63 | 4.95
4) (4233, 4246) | -0.86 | 5.1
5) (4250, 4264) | -1.20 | 5.19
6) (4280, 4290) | 0.27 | 4.65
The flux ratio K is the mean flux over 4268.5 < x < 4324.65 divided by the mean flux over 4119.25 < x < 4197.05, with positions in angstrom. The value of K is 0.95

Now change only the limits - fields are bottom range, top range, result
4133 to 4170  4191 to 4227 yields 1.05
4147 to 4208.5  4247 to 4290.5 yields 0.98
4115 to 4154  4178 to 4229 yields 1.08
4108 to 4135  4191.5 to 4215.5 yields 1.11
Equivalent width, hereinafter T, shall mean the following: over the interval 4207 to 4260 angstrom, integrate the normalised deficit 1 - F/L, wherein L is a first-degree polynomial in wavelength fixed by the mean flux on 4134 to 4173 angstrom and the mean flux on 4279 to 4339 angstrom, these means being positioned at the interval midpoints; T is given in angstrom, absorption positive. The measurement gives -3.6 angstrom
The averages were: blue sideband 5.07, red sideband 4.78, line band 5.26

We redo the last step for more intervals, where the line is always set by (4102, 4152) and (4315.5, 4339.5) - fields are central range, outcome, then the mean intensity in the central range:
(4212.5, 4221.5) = -1.21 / 5.53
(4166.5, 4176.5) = -0.74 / 5.15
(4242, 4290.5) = -0.82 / 5.04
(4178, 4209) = -1.87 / 5.13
